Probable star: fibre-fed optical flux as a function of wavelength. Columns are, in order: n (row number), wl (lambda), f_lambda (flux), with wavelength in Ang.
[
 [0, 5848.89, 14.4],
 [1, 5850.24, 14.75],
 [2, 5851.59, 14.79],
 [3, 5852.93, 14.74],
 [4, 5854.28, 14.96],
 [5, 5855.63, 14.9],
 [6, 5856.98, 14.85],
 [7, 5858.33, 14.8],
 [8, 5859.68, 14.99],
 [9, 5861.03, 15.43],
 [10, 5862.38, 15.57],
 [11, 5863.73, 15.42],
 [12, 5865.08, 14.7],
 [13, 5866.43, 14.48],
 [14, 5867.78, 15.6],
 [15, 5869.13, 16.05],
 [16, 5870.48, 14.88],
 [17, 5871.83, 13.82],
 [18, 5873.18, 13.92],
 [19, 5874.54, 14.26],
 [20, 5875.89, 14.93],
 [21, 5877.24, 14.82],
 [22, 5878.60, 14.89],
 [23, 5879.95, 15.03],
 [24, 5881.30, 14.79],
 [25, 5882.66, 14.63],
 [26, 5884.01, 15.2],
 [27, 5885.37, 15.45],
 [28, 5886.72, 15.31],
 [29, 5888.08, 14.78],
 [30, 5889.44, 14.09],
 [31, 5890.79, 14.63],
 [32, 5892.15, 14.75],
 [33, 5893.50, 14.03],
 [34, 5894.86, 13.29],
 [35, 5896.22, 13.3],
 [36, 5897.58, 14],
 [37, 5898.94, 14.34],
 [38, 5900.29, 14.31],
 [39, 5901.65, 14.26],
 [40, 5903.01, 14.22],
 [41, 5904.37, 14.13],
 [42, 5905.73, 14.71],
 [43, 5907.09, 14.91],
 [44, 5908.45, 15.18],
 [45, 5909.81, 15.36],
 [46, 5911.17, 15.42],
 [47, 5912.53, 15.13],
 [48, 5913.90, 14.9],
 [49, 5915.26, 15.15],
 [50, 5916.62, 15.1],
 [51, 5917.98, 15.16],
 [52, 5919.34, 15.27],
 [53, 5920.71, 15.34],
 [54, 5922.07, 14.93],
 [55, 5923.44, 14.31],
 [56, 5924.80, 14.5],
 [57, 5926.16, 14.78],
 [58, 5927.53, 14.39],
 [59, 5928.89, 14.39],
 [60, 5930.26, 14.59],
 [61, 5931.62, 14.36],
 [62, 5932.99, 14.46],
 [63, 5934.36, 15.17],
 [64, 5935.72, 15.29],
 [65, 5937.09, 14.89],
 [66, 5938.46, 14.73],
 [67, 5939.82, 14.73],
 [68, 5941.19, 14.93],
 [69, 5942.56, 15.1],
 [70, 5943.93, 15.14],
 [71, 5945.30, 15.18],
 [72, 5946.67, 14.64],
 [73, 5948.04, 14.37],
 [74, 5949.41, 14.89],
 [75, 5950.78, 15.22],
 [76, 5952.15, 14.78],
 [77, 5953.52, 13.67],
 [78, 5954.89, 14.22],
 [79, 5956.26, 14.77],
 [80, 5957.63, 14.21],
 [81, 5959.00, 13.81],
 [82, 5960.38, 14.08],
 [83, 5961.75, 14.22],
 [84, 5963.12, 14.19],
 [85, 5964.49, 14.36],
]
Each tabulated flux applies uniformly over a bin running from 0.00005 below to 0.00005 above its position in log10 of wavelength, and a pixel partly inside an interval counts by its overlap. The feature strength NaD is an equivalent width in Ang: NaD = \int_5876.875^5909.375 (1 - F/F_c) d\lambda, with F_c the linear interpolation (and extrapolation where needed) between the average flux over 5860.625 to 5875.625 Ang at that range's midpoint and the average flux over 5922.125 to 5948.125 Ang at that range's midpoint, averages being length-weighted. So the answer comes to 0.7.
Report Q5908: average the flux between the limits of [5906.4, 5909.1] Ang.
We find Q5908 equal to 15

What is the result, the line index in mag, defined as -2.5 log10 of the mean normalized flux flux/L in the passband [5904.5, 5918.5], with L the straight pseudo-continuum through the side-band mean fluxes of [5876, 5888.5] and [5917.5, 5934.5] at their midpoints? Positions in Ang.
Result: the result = -0.019 mag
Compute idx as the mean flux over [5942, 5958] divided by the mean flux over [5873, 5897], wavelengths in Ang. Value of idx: 1.0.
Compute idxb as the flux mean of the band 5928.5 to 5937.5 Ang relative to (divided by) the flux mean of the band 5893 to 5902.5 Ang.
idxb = 1.1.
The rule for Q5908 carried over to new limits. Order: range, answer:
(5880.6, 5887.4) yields 15.1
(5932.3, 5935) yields 14.8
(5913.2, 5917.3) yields 15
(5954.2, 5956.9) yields 14.5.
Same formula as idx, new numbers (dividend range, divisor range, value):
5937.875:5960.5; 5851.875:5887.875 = 0.98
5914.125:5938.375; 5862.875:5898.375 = 1.01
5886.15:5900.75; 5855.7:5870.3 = 0.94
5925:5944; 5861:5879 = 0.99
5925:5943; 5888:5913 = 1.02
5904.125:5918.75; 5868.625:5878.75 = 1.03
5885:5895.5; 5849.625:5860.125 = 0.98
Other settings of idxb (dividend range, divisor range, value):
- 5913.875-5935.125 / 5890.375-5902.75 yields 1.05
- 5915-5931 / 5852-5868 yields 0.99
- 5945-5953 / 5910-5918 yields 0.98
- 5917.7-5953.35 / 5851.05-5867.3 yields 0.99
